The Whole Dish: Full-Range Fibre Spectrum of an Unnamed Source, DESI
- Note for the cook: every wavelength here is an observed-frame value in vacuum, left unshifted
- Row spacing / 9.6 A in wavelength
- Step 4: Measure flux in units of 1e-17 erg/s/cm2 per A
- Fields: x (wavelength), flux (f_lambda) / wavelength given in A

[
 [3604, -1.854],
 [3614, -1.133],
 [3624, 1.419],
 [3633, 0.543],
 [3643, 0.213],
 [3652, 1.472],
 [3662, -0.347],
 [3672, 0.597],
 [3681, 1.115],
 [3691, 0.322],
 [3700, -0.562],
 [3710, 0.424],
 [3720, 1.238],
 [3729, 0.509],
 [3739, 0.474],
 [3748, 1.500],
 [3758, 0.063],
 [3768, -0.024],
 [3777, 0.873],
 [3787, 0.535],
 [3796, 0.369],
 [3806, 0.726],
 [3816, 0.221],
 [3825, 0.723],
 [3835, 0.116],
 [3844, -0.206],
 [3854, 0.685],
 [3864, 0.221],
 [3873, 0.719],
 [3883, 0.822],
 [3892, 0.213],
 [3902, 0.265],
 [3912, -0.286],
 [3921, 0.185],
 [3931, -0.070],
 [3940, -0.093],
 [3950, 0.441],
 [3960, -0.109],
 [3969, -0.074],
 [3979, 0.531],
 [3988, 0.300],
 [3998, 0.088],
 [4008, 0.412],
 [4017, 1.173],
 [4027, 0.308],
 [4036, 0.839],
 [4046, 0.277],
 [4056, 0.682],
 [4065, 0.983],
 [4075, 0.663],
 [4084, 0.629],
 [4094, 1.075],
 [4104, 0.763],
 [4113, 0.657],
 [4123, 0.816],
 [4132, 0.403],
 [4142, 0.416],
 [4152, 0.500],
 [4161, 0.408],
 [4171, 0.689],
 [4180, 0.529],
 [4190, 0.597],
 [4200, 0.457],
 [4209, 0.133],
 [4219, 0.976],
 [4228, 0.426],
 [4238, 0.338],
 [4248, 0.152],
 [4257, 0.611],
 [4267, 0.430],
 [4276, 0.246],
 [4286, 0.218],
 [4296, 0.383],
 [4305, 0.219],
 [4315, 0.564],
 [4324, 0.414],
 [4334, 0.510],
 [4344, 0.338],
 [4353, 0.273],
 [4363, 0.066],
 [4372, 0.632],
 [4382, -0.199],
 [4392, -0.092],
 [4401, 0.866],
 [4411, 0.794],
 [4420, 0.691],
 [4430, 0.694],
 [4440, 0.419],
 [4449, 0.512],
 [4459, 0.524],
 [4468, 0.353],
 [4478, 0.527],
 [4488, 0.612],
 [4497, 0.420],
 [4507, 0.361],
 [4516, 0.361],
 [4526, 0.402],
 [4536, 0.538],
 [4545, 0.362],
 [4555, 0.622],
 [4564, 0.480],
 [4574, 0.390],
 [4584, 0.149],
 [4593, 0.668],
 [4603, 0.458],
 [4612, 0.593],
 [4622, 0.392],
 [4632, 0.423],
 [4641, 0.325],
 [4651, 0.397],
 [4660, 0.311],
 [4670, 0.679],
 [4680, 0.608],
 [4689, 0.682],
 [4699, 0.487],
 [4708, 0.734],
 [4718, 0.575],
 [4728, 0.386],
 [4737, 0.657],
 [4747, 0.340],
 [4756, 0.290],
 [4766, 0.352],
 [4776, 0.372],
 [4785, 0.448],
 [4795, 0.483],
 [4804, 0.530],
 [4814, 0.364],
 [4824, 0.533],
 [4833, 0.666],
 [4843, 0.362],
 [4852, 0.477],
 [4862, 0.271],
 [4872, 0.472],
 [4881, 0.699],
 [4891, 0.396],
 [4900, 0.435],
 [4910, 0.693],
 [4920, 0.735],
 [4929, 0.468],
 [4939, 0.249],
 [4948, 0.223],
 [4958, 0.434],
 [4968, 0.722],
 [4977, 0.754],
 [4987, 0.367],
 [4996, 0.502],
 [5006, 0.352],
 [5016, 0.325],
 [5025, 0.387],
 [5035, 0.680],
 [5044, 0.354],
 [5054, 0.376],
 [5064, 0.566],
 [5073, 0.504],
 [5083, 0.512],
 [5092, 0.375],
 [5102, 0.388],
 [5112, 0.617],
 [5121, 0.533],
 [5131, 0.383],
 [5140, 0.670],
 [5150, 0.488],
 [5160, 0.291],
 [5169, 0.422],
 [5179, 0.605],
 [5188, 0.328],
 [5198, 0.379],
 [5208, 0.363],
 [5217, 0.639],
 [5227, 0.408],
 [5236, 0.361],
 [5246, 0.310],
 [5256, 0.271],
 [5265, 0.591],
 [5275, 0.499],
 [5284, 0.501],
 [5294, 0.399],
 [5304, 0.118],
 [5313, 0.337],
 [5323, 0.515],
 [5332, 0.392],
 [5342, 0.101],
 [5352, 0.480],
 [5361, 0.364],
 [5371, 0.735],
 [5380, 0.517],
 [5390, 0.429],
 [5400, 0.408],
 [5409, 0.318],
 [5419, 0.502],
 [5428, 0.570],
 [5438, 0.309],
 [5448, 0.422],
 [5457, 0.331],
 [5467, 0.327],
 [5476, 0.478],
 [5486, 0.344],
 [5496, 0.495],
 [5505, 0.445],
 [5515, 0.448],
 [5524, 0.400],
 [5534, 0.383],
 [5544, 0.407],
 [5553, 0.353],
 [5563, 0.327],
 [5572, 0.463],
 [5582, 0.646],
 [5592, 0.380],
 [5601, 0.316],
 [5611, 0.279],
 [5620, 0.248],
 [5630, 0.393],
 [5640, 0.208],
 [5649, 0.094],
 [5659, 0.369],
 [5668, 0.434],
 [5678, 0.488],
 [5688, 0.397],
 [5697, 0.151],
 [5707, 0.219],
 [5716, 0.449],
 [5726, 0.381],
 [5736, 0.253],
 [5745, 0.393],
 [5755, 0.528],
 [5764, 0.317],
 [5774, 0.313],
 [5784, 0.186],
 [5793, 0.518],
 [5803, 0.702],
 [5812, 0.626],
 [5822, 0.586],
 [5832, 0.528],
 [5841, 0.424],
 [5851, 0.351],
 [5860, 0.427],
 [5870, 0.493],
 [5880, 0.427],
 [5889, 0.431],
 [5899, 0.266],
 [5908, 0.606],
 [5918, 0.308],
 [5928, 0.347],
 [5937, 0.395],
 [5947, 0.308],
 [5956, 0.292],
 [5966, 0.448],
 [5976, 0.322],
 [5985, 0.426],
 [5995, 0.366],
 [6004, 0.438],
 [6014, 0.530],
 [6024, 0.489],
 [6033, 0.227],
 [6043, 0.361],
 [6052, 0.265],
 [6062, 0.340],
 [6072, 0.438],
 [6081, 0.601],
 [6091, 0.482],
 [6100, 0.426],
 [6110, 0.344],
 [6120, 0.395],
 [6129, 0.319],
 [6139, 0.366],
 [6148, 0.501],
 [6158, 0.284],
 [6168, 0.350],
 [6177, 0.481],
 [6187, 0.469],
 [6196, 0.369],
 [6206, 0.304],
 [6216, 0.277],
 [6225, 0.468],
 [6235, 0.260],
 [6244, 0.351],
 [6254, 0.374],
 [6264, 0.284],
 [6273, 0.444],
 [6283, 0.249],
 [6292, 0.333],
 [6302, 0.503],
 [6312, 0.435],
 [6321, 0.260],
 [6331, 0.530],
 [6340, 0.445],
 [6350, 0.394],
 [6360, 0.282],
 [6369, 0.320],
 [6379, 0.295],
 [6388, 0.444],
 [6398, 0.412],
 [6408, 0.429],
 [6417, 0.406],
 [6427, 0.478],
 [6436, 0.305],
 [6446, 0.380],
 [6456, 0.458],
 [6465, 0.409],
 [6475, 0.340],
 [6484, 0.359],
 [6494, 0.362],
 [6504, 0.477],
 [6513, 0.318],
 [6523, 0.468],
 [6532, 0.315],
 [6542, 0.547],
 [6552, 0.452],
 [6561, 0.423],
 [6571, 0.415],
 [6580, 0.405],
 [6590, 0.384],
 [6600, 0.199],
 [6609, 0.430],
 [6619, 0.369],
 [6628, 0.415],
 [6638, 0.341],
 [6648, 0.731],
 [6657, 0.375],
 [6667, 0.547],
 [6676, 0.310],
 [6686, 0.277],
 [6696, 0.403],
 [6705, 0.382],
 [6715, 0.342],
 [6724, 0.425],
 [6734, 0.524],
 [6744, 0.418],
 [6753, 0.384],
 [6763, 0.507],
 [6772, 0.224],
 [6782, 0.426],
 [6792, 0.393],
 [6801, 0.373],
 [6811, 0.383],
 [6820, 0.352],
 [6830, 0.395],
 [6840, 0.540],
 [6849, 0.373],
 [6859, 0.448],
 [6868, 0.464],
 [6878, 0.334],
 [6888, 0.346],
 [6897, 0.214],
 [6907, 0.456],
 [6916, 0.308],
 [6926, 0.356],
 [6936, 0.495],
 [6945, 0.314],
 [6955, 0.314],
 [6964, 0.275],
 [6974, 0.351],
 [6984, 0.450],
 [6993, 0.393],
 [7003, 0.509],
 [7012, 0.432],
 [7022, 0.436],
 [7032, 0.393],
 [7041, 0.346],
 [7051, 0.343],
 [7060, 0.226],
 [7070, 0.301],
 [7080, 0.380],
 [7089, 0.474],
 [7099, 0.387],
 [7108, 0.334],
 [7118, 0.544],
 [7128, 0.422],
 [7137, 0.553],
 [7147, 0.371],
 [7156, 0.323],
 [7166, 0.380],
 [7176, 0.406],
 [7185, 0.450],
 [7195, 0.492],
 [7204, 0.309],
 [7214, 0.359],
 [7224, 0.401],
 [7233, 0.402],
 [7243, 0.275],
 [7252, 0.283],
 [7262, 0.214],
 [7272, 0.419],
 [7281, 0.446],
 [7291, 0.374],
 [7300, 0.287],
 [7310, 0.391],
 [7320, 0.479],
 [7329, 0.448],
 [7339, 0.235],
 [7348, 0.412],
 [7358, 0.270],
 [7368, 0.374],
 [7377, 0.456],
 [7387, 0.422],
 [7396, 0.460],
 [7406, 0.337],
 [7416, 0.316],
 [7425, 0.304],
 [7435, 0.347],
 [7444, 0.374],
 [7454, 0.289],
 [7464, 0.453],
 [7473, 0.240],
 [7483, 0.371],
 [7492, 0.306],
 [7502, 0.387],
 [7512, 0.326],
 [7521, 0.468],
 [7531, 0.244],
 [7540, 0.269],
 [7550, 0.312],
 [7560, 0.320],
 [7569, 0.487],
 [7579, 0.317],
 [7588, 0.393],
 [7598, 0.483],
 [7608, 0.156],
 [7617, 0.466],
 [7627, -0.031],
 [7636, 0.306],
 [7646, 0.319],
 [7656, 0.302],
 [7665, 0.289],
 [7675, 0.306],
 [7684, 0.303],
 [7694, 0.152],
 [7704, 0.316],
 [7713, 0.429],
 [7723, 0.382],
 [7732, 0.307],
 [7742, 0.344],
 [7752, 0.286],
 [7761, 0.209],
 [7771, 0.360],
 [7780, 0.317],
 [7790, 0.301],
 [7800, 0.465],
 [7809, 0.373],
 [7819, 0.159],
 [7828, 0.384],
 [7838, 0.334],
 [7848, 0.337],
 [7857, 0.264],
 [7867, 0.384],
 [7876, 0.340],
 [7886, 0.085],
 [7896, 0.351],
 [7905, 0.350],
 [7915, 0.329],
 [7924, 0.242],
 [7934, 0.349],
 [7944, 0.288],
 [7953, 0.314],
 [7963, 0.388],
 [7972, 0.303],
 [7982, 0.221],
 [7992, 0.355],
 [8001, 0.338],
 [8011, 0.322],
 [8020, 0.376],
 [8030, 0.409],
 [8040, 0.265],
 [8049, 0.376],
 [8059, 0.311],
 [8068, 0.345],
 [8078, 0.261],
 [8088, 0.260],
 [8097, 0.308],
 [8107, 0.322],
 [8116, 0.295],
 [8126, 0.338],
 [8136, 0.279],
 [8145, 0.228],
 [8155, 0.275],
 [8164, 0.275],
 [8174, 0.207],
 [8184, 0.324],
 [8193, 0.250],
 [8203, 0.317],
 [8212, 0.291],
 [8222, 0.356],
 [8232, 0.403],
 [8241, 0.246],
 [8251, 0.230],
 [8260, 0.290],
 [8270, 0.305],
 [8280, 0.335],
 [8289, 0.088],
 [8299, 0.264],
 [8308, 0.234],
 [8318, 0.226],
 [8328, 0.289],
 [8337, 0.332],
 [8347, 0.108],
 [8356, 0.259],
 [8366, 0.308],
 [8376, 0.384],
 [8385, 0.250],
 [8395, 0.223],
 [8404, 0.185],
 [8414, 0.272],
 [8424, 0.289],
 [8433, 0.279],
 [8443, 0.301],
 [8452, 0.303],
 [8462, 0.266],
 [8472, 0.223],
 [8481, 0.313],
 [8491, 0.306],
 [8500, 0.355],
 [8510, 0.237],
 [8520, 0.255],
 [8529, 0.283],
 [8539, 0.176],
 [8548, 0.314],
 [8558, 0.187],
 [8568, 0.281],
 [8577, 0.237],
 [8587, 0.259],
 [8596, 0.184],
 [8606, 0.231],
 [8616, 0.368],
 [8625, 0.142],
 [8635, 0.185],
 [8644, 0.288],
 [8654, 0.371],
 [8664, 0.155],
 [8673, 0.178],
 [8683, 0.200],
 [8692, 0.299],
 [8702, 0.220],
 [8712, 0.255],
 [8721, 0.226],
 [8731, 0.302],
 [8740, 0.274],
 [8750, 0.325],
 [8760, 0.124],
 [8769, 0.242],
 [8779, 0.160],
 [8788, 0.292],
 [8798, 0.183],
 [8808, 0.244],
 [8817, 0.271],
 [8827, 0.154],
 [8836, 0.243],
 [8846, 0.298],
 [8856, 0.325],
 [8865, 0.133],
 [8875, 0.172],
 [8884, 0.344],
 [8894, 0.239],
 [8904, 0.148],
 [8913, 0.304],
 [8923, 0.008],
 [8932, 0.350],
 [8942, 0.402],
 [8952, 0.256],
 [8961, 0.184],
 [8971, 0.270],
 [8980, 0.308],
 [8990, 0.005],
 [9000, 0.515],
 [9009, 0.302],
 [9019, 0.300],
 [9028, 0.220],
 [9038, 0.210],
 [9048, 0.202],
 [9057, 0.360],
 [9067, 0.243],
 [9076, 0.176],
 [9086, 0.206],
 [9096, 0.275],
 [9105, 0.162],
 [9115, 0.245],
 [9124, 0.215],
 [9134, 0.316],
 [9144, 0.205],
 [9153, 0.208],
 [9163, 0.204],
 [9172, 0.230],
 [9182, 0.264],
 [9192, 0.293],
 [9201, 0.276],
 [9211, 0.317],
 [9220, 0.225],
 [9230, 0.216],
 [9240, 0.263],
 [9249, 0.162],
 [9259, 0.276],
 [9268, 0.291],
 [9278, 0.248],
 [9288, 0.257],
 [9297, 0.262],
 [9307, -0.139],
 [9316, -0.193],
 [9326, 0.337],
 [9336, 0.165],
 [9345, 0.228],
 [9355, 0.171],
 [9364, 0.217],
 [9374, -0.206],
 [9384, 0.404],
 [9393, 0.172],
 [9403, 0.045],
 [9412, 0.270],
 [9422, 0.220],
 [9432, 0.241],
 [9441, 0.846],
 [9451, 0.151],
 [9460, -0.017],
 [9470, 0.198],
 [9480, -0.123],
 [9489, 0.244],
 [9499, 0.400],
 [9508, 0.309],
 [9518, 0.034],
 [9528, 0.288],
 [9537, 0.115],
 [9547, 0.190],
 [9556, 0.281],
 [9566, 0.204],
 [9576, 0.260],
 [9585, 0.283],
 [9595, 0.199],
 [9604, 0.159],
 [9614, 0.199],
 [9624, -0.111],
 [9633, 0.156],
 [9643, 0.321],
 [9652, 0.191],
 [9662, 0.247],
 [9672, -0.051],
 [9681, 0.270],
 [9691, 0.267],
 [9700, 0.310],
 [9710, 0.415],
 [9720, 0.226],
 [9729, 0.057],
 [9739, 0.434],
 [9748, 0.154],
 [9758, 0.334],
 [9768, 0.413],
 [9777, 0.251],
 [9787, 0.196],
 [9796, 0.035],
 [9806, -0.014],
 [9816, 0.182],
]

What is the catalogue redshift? 0.523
